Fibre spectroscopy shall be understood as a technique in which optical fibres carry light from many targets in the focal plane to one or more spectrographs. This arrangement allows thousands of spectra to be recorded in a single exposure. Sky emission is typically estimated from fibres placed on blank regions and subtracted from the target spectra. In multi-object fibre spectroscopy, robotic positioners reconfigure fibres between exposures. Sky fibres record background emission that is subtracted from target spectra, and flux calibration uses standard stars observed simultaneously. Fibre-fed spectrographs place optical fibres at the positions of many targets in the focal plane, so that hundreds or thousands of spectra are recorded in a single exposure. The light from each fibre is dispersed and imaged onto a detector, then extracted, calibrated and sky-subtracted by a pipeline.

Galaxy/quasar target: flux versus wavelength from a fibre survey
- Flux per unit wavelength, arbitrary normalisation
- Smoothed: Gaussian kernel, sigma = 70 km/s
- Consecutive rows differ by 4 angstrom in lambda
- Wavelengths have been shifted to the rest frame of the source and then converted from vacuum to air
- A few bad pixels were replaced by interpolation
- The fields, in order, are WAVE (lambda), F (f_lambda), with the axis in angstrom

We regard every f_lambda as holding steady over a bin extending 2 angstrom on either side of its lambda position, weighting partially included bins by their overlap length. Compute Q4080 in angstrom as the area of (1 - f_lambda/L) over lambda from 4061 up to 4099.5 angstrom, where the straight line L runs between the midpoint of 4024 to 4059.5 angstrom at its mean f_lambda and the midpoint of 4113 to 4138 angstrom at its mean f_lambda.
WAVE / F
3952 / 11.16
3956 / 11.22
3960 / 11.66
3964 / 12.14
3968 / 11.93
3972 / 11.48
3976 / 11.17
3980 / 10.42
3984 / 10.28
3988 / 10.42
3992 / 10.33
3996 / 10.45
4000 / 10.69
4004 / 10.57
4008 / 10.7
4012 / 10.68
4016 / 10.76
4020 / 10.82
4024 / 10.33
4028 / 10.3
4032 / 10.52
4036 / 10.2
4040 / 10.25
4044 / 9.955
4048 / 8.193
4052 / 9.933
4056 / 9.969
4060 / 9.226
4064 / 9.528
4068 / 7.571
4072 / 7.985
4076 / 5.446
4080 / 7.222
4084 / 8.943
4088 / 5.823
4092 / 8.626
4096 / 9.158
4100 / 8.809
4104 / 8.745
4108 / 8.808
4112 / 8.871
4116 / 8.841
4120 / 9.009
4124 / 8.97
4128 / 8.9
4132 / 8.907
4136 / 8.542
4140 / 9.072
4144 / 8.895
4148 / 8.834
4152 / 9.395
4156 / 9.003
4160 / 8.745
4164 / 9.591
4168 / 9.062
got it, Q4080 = 6.3 angstrom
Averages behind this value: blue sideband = 9.91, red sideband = 8.86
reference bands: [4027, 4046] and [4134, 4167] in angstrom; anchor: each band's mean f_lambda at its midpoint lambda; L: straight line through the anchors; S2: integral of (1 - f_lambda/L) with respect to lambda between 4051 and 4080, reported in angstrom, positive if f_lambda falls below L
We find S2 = 4.5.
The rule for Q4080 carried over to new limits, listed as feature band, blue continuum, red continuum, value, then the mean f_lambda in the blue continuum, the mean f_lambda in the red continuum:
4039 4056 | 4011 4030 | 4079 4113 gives 0.3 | 10.6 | 8.35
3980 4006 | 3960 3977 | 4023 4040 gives 1.7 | 11.7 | 10.3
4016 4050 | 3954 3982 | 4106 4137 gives 0.8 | 11.4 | 8.87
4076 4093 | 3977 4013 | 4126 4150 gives 3.8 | 10.5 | 8.86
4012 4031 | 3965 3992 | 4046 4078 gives -1.7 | 10.9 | 8.48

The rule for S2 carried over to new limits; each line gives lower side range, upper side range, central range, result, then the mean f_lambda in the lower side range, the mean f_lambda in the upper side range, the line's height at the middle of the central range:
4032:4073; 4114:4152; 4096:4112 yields 0.41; 9.37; 8.91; 9.08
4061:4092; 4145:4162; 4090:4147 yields -3.44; 7.63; 8.99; 8.37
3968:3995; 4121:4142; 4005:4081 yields 3.99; 10.8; 8.88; 10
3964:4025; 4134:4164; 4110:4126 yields 0.71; 10.8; 8.97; 9.34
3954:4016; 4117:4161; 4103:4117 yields 0.74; 10.9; 8.94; 9.31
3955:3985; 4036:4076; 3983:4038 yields -1.47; 11.3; 9.04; 10.2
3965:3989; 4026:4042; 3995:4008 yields 0.14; 11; 10.3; 10.7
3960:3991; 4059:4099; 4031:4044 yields -1.46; 11.1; 7.94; 9.22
